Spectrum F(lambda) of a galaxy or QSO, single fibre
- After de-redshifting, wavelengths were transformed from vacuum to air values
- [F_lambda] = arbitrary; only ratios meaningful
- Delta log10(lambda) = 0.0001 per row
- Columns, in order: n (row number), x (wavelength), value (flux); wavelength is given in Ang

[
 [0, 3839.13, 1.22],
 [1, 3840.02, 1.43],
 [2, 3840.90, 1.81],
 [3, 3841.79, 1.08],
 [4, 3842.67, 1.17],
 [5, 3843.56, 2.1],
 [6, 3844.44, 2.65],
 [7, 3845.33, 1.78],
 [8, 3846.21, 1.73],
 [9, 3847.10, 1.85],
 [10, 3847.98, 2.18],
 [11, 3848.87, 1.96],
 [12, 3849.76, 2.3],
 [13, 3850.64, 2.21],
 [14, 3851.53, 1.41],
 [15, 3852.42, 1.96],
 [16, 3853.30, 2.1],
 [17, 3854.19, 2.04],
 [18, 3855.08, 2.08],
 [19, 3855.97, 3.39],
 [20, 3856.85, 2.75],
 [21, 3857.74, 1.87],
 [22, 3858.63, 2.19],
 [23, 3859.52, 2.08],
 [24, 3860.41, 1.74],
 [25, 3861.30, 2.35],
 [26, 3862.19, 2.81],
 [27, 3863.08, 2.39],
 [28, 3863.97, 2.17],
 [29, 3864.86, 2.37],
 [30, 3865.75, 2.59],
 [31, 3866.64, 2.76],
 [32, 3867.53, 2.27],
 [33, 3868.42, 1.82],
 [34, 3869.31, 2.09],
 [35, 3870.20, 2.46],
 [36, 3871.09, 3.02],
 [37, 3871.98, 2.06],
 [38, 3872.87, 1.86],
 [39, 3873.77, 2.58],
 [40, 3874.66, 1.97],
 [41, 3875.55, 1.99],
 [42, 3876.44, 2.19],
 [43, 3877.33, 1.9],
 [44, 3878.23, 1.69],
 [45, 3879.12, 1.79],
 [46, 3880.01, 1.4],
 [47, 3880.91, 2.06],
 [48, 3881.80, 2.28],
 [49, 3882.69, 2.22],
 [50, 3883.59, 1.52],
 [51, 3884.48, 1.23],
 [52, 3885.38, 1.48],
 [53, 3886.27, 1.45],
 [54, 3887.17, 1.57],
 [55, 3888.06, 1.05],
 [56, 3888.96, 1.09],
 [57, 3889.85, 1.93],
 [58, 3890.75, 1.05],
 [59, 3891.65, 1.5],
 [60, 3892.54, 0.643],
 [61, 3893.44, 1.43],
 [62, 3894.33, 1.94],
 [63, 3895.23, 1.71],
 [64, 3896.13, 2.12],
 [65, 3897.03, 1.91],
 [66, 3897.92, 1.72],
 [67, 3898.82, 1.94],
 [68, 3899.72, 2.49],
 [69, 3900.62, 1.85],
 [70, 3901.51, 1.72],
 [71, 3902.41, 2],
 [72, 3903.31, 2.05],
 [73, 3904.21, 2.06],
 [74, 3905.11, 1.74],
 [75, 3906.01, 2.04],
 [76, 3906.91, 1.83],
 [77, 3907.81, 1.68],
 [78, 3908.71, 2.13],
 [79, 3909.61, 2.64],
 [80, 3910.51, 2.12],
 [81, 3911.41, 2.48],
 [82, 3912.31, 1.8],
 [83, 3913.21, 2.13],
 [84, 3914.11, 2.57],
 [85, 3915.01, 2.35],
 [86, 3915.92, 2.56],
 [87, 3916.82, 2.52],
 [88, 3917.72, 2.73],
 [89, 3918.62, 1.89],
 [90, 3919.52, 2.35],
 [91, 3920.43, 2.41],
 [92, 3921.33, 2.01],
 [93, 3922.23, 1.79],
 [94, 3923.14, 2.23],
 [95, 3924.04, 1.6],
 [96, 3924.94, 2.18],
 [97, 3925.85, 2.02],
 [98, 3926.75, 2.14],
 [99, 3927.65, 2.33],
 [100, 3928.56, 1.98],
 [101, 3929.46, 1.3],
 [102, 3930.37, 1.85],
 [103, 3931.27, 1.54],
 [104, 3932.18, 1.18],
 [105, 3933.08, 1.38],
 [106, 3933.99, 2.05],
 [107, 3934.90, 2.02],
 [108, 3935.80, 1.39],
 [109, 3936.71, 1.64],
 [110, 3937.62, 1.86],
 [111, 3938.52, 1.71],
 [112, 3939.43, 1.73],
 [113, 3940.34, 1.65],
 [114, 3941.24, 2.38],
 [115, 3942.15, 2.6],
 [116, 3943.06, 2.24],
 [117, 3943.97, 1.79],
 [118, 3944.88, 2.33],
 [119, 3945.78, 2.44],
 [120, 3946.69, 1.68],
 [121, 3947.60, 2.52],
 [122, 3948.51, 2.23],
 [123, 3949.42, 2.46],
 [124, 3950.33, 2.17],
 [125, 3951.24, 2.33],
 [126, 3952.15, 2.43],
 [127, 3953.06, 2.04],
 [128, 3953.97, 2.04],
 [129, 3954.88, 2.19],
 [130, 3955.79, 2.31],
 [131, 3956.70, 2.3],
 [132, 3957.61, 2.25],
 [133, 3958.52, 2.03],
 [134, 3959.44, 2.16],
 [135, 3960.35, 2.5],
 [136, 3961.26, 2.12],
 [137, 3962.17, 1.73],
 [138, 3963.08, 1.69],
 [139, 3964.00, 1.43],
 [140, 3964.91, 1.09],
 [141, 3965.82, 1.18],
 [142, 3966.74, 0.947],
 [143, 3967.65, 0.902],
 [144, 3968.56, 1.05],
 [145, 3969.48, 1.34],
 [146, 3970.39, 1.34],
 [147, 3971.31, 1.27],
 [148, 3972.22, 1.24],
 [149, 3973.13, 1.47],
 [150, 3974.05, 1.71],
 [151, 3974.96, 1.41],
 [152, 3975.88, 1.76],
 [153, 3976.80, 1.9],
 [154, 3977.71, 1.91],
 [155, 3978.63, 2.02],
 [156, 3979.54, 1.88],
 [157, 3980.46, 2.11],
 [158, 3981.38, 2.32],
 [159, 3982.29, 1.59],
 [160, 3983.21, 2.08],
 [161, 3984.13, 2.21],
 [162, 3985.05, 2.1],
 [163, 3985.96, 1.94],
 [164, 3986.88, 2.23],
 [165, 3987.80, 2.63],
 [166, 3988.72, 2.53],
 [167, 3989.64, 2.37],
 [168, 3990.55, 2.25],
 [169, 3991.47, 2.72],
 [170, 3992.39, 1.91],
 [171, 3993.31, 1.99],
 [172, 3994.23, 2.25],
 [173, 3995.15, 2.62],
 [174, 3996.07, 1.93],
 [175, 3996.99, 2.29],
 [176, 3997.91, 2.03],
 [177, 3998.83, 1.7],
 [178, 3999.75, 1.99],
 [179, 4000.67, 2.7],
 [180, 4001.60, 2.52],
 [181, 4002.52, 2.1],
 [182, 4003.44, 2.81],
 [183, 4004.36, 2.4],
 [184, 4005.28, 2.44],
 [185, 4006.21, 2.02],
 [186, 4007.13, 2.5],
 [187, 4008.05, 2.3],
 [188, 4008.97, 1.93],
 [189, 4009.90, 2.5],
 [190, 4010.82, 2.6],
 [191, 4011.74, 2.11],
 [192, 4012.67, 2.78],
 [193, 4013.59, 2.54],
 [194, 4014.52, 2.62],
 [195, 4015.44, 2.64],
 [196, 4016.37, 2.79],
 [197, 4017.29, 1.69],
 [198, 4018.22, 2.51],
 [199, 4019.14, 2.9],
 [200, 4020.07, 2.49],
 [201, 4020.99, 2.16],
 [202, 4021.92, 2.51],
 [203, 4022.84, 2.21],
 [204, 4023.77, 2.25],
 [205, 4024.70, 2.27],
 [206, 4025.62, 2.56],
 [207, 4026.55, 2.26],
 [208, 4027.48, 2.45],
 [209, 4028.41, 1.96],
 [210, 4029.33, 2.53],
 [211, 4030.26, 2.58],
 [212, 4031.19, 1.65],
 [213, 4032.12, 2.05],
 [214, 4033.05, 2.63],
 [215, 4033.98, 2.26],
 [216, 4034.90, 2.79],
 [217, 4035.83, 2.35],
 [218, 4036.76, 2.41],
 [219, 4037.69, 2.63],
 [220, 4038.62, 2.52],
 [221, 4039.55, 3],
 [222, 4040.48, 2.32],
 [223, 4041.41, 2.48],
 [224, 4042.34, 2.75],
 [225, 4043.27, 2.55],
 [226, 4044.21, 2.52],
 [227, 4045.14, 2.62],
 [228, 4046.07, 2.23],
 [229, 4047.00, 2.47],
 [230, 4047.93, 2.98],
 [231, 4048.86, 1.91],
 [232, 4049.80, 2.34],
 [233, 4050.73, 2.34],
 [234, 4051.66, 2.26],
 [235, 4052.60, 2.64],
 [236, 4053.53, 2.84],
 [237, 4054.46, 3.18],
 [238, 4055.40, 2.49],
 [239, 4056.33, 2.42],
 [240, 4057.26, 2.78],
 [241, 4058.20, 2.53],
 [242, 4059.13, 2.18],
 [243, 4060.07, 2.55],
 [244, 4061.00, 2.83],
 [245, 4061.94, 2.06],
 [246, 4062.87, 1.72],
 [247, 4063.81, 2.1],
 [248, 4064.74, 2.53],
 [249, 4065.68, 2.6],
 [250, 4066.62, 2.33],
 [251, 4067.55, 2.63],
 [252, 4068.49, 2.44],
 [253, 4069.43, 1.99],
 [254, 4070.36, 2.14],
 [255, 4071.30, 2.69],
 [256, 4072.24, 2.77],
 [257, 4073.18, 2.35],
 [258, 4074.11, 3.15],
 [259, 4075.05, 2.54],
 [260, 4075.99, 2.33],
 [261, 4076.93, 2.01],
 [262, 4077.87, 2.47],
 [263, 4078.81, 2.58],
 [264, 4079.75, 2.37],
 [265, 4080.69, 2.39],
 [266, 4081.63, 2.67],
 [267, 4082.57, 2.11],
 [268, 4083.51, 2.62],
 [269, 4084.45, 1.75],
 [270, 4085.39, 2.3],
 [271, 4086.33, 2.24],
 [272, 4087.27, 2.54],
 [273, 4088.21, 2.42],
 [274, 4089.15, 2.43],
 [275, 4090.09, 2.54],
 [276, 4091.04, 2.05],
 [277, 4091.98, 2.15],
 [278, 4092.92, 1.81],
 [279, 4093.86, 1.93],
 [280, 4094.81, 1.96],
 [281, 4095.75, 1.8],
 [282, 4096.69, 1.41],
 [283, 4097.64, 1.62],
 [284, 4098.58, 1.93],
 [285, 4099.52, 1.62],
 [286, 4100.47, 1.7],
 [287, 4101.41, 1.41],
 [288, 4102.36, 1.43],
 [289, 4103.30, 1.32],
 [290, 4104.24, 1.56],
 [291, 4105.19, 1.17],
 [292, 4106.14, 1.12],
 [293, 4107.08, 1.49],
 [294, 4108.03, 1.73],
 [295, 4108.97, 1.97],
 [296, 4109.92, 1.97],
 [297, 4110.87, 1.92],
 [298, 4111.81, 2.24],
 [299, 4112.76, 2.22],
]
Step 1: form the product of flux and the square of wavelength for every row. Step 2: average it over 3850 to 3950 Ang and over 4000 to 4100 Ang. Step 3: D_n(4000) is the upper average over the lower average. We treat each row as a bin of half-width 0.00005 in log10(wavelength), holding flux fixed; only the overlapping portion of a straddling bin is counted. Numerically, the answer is 1.28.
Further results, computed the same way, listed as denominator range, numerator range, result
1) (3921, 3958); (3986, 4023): 1.21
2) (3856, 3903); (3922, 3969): 1.01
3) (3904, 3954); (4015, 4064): 1.25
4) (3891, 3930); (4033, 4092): 1.32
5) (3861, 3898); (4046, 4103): 1.32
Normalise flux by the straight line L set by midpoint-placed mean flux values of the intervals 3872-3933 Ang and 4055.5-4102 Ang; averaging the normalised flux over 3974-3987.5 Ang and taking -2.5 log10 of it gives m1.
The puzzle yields 0.05 mag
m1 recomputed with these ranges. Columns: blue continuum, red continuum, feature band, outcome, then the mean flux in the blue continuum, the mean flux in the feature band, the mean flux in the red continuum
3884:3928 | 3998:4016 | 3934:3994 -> 0.127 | 1.92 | 1.94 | 2.37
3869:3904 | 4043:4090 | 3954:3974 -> 0.250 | 1.82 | 1.65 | 2.44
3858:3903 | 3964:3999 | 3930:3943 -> 0.049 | 1.93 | 1.8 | 1.84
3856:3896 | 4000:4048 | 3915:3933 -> 0.042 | 1.95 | 2.03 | 2.43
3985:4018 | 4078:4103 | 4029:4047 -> -0.115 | 2.32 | 2.47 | 2.07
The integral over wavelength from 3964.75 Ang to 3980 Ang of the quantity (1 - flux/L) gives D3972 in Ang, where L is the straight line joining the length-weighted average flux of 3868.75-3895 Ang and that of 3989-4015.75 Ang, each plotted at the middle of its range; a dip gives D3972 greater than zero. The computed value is 5.2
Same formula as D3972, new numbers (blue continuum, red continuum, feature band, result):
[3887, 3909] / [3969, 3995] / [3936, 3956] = -2.8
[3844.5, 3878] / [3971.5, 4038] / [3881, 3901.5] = 5.2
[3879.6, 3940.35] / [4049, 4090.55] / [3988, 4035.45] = -2.5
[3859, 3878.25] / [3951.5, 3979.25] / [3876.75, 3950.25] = 2.8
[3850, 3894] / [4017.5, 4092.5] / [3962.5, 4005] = 6.5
